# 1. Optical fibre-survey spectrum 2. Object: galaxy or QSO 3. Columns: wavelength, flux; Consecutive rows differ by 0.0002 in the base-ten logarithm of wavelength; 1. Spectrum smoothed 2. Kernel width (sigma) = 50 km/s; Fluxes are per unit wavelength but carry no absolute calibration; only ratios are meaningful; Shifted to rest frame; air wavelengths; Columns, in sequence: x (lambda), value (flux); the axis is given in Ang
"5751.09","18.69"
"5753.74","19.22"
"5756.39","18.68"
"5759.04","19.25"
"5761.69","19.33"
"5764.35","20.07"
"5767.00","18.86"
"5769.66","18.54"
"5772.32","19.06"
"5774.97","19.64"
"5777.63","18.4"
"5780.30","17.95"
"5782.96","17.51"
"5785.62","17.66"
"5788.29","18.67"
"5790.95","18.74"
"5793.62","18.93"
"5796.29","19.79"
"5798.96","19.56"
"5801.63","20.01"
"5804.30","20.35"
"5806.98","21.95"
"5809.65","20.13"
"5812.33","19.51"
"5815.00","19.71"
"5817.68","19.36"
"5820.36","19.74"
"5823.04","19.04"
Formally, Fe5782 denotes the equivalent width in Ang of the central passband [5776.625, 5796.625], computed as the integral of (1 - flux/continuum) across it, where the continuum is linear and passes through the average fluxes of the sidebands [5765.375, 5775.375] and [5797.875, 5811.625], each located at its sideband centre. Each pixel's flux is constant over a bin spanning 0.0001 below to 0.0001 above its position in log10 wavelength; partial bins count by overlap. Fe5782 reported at 1.3 Ang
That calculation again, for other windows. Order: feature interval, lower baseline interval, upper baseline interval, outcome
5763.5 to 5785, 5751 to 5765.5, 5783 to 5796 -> 0.2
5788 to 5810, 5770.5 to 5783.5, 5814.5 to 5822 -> -0.8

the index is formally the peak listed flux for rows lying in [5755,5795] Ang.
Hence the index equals 20.07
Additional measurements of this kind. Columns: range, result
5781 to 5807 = 21.95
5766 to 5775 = 19.64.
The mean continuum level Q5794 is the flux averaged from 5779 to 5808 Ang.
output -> 19.2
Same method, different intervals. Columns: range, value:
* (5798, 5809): 20.5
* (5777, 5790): 18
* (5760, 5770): 19.3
